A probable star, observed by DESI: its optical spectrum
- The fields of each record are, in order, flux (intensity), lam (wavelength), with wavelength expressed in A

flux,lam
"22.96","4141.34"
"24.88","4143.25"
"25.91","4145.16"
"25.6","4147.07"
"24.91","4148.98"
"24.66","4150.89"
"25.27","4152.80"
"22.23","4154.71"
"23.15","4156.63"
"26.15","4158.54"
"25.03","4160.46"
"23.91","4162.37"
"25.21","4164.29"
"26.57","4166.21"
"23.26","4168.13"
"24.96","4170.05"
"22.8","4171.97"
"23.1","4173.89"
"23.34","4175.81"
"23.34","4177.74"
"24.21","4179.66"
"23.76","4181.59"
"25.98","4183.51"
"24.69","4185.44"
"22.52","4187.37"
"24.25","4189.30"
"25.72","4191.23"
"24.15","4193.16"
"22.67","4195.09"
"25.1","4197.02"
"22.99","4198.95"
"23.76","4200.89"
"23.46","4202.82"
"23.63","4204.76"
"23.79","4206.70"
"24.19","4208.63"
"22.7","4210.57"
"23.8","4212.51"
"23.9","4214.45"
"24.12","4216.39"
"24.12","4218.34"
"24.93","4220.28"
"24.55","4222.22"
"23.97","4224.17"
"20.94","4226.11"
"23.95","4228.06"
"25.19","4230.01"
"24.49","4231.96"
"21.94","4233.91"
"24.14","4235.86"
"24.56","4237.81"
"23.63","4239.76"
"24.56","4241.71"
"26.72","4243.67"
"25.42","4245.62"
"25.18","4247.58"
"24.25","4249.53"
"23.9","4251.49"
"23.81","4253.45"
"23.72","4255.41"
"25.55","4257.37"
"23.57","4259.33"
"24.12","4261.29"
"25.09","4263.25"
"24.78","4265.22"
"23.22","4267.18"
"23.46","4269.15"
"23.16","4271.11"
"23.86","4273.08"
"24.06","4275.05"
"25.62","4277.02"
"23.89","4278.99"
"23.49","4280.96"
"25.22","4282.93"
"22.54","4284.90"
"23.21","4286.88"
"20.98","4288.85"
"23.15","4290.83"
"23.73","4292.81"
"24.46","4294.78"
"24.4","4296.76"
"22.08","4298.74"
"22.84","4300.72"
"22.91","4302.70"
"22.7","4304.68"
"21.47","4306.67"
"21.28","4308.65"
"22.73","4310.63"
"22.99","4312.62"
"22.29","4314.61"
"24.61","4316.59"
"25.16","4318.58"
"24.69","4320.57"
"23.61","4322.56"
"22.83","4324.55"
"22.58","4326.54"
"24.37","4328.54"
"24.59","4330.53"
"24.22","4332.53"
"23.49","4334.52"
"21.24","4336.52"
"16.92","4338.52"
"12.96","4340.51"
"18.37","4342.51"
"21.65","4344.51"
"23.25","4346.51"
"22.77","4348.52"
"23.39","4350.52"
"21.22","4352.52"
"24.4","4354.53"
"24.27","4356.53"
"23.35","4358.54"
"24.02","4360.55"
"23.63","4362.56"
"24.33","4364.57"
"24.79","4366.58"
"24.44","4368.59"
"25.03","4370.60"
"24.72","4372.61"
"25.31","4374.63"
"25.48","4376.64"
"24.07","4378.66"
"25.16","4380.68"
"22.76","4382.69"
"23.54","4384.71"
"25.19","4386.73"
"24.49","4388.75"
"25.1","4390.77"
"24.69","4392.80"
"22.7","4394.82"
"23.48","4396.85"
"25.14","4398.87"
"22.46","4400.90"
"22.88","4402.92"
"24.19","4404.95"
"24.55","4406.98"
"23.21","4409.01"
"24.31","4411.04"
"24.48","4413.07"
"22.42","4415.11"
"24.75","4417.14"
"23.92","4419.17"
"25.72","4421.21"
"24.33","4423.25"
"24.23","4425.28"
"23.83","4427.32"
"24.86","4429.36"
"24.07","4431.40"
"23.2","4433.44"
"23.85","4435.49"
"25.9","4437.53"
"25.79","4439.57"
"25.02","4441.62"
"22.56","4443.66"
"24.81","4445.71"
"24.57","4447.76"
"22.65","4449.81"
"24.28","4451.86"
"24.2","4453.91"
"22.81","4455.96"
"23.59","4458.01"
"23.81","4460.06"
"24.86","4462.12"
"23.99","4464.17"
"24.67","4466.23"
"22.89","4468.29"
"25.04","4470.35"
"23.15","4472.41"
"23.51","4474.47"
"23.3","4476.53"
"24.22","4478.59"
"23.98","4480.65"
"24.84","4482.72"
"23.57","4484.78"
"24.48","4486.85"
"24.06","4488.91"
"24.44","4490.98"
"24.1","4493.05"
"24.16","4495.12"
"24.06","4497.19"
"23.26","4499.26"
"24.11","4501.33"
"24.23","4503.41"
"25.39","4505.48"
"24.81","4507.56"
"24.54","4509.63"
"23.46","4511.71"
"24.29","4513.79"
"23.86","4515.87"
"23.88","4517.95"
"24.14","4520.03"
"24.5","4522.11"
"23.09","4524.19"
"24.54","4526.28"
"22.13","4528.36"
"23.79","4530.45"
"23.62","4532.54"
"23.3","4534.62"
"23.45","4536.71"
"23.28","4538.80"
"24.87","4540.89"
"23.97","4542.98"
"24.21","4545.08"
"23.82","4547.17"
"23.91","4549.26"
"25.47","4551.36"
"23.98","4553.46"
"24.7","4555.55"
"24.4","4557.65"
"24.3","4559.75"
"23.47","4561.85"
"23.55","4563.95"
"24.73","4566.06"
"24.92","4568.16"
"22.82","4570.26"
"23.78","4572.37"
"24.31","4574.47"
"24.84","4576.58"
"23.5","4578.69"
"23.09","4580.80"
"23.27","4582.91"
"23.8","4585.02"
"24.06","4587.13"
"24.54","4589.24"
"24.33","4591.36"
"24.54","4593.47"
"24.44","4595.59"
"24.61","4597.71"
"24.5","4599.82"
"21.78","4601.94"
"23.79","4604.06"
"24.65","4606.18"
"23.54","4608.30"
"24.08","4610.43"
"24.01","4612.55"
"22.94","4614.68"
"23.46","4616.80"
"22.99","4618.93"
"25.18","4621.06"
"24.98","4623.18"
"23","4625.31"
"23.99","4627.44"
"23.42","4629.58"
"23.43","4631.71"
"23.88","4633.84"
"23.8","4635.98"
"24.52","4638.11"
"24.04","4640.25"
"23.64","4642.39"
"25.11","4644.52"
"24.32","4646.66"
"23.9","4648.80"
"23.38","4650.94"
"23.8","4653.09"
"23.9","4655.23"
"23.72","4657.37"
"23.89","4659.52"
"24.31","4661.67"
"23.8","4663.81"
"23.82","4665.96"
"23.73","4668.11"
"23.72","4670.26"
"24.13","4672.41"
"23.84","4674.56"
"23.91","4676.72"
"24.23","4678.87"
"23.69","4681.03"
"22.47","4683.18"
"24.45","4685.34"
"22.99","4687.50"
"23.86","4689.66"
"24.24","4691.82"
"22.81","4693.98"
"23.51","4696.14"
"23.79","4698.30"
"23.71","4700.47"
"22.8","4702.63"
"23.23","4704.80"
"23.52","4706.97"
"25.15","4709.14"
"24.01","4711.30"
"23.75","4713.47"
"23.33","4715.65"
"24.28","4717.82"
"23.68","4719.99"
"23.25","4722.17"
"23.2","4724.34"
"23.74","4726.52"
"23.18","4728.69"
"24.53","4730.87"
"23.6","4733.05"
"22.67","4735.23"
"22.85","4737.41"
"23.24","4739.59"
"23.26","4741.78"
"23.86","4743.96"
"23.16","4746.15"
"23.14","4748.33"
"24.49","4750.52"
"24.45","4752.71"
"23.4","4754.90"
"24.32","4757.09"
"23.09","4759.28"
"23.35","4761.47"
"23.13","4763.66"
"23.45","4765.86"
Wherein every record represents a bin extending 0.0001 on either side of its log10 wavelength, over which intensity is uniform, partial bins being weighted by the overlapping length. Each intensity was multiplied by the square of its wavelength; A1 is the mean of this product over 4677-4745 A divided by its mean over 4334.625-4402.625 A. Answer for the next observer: 1.18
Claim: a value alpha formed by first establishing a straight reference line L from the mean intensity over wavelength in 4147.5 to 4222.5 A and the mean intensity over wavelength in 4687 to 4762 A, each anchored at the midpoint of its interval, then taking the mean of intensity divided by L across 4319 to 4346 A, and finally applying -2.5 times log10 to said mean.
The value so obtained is 0.11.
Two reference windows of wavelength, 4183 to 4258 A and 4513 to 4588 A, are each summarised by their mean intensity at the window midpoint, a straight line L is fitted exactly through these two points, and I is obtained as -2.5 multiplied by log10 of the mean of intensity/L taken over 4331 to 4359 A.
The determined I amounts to 0.12 mag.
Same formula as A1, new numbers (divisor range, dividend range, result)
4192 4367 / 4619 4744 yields 1.21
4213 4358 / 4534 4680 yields 1.19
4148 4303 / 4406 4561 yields 1.13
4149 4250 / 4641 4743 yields 1.23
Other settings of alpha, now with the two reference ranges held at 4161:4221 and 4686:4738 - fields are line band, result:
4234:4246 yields -0.03 mag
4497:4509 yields -0.03 mag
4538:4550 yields -0.01 mag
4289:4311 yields 0.05 mag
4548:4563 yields -0.03 mag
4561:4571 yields -0.01 mag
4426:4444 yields -0.03 mag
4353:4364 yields 0.00 mag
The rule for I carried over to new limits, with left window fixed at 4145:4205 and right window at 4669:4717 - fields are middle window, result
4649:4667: -0.005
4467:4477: 0.014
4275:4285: -0.007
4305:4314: 0.091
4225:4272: 0.001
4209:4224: 0.008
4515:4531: 0.006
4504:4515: -0.027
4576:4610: -0.007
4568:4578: -0.010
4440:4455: -0.005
